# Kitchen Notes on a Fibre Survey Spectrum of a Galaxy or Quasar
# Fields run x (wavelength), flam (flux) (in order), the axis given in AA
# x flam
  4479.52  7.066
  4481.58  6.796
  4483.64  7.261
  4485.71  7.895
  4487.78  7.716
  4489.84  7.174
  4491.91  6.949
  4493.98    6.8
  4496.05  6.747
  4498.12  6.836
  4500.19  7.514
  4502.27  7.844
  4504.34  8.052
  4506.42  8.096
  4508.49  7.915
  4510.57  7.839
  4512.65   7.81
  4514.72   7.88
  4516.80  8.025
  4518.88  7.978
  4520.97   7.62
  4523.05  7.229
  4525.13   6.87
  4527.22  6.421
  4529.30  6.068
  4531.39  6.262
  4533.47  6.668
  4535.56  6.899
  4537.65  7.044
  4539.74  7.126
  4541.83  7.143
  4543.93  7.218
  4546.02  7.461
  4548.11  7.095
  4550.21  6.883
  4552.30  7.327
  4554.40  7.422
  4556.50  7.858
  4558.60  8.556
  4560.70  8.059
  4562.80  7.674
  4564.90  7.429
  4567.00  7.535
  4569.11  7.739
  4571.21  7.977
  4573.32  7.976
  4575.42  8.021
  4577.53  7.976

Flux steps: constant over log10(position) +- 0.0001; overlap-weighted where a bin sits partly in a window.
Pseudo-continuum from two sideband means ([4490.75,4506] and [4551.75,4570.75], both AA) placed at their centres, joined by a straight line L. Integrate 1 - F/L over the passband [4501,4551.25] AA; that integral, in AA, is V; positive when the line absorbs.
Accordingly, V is 1.1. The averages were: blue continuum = 7.28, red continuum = 7.75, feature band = 7.31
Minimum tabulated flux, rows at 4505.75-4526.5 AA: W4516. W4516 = 6.87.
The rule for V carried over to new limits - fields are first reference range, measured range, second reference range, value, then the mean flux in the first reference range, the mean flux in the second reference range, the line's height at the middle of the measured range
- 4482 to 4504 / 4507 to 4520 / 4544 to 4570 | -0.9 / 7.28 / 7.57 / 7.38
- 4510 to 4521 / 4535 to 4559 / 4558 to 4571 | 1.6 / 7.88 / 7.82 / 7.84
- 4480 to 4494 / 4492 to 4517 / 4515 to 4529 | -1.0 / 7.25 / 7.32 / 7.28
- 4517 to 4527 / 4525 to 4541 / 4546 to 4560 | 1.7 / 7.39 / 7.53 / 7.44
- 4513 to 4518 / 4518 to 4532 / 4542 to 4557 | 1.5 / 7.95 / 7.29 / 7.76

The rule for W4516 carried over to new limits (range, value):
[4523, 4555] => 6.068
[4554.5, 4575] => 7.429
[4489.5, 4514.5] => 6.747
